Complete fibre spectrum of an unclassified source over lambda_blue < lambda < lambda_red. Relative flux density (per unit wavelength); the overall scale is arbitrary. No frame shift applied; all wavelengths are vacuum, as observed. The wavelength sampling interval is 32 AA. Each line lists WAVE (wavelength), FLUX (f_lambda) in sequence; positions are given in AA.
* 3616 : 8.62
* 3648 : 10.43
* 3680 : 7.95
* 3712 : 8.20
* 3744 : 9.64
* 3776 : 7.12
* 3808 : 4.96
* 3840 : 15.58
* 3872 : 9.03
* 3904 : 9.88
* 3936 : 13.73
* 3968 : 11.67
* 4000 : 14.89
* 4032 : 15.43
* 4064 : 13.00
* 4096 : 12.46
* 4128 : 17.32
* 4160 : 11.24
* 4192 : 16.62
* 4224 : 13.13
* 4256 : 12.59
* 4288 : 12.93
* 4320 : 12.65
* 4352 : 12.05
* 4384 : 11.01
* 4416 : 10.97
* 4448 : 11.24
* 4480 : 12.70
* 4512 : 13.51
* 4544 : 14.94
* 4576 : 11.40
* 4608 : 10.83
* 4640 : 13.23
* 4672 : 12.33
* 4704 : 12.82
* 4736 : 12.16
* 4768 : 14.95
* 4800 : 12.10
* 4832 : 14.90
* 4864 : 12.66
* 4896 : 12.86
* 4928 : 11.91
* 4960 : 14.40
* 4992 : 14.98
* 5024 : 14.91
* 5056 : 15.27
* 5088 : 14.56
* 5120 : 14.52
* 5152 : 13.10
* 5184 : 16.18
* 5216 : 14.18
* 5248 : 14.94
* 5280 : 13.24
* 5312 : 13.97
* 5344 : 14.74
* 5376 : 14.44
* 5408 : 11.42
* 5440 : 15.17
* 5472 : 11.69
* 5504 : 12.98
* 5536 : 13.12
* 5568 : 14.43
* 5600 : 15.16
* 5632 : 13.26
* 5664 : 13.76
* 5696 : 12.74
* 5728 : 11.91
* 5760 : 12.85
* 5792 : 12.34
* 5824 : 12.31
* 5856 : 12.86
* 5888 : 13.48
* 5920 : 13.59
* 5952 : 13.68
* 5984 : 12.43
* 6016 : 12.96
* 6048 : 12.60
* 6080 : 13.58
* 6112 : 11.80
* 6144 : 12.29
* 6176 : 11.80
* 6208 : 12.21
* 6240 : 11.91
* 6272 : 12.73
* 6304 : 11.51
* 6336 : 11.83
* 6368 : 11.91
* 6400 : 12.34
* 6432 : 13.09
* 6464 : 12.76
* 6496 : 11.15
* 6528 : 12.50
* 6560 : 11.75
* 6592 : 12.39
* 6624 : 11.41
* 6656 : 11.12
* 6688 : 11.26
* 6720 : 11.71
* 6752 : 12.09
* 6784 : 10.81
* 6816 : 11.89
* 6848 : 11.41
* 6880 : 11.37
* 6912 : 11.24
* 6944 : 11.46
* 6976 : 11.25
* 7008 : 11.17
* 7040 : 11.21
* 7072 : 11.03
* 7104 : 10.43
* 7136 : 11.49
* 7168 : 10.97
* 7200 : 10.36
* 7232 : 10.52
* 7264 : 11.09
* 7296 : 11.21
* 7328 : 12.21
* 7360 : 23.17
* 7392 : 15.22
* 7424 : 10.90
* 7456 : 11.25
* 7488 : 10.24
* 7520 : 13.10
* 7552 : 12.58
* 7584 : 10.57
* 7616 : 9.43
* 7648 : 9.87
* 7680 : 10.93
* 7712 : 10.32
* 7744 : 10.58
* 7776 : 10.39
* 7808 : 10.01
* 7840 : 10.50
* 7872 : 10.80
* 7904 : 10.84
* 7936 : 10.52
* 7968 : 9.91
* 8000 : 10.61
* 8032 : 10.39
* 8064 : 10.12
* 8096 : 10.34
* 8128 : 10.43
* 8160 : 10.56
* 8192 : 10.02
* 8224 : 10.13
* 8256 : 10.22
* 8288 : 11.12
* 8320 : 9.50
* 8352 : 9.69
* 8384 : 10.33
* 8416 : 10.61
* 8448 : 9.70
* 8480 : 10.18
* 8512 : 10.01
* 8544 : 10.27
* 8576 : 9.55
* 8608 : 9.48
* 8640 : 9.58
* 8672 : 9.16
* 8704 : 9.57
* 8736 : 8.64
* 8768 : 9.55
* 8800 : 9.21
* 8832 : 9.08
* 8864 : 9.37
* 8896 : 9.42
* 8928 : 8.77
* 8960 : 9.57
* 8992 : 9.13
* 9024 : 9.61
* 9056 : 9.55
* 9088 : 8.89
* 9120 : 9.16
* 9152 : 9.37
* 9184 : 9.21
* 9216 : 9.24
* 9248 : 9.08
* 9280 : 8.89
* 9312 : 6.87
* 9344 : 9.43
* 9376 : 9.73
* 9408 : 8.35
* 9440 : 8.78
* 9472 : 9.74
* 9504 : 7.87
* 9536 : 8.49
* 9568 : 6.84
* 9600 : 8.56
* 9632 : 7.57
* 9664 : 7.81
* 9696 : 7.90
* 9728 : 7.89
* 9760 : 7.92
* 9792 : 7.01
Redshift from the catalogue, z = 0.121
